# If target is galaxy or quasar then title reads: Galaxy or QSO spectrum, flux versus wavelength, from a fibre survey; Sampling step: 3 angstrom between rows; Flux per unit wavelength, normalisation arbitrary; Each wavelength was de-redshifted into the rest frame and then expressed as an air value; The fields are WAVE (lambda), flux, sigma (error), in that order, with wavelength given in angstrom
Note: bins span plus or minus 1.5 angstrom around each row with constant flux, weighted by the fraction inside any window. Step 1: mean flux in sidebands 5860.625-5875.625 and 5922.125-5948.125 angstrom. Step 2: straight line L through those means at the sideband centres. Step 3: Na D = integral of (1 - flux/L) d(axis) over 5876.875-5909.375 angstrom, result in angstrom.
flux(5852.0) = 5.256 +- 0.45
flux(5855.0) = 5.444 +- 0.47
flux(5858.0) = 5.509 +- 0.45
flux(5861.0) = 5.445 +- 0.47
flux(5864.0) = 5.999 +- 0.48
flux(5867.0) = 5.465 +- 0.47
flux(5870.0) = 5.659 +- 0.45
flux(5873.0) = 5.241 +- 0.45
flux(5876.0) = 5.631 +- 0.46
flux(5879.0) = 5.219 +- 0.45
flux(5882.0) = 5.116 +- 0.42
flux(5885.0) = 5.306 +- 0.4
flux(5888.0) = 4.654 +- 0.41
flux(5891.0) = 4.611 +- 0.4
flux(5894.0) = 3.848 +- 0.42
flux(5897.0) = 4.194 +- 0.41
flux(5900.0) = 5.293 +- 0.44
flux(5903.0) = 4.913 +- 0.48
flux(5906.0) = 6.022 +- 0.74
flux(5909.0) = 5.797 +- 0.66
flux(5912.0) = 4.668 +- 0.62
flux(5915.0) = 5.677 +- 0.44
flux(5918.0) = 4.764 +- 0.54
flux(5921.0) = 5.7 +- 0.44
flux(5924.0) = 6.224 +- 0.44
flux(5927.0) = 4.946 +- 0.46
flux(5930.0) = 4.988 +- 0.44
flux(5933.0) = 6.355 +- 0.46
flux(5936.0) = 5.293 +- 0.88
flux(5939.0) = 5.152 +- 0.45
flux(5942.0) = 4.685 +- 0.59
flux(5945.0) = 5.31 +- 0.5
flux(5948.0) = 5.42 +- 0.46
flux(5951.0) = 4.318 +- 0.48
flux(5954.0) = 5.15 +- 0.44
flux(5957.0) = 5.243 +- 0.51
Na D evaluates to 3.1 angstrom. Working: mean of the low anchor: 5.58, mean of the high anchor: 5.38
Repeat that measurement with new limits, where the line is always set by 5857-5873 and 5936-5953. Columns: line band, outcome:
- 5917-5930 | -0.6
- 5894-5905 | 1.3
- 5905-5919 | -0.4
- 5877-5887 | 0.5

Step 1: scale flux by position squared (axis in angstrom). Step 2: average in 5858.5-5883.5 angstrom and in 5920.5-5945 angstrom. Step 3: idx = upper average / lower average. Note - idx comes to 1.01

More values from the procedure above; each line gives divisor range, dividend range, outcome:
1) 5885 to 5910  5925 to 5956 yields 1.07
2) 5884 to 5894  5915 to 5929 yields 1.17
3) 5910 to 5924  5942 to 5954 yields 0.95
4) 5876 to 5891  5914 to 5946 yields 1.07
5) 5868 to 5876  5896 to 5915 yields 0.96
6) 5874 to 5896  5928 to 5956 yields 1.08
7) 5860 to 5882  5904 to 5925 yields 1.02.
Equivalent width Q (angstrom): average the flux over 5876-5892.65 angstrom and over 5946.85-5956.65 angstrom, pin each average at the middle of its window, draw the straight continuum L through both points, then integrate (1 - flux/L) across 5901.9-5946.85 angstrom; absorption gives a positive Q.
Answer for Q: -3.34 angstrom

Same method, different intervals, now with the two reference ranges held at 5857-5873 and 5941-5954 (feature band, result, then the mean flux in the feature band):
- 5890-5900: 1.9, 4.36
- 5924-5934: -0.8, 5.5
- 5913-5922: -0.2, 5.32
